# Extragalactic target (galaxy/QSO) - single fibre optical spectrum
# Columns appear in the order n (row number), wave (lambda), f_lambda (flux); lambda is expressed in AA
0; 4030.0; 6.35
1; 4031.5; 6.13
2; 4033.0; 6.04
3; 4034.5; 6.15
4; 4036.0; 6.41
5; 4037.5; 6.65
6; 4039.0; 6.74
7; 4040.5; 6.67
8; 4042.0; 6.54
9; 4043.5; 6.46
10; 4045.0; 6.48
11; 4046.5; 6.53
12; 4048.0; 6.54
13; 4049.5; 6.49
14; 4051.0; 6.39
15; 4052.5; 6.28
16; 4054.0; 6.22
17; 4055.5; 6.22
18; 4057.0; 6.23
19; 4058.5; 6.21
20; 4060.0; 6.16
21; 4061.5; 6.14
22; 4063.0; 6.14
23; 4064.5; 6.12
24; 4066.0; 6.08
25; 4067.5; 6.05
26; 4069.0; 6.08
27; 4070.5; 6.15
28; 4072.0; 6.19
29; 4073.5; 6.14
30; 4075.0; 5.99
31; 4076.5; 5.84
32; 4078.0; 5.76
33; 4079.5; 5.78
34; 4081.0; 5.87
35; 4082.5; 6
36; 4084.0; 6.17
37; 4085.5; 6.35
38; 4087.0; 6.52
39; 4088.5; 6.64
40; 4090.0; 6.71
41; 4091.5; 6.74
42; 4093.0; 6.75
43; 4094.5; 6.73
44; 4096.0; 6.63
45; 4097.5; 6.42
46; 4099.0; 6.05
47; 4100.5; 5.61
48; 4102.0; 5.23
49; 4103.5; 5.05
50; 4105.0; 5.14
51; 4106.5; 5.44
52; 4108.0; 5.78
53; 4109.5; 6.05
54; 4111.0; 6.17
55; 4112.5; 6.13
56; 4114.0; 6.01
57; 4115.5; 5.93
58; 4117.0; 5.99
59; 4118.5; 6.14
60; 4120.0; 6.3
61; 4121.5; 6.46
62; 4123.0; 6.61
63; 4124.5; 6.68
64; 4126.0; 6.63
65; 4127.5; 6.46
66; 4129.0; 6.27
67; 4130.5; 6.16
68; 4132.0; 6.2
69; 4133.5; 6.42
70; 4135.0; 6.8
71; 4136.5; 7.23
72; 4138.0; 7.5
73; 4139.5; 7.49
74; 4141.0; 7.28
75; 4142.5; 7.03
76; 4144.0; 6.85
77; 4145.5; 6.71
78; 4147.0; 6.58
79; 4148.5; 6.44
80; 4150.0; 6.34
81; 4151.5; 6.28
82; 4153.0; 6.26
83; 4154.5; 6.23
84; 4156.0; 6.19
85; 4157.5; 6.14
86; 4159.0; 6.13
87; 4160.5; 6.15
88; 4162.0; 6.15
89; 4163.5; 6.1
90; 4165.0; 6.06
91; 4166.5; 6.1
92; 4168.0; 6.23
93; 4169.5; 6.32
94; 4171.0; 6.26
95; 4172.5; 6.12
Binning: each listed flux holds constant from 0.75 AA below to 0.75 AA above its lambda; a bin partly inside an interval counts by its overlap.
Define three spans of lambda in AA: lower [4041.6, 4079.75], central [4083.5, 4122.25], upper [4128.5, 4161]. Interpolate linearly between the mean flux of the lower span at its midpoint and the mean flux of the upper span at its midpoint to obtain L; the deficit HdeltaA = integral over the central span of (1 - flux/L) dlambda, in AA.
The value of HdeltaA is 1.6 AA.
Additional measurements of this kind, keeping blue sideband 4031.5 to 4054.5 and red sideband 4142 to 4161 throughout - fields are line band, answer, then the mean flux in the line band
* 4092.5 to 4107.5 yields 1.2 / 5.89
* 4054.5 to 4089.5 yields 1.6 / 6.13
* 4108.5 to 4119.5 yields 0.6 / 6.06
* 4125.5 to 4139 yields -0.5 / 6.65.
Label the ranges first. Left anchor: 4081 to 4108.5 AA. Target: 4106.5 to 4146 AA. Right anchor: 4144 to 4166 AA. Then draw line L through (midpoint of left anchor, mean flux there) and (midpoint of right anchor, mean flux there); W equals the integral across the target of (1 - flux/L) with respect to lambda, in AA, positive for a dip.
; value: -1.8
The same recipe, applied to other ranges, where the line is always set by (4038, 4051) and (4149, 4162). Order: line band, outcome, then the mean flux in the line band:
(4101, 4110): 1.31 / 5.44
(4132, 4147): -1.69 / 6.97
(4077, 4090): 0.54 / 6.16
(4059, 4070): 0.64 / 6.11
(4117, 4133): -0.17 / 6.37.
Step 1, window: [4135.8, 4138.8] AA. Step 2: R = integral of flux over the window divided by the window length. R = 7.37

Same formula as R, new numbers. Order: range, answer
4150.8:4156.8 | 6.24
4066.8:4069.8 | 6.07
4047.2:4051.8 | 6.47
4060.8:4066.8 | 6.12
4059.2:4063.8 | 6.15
